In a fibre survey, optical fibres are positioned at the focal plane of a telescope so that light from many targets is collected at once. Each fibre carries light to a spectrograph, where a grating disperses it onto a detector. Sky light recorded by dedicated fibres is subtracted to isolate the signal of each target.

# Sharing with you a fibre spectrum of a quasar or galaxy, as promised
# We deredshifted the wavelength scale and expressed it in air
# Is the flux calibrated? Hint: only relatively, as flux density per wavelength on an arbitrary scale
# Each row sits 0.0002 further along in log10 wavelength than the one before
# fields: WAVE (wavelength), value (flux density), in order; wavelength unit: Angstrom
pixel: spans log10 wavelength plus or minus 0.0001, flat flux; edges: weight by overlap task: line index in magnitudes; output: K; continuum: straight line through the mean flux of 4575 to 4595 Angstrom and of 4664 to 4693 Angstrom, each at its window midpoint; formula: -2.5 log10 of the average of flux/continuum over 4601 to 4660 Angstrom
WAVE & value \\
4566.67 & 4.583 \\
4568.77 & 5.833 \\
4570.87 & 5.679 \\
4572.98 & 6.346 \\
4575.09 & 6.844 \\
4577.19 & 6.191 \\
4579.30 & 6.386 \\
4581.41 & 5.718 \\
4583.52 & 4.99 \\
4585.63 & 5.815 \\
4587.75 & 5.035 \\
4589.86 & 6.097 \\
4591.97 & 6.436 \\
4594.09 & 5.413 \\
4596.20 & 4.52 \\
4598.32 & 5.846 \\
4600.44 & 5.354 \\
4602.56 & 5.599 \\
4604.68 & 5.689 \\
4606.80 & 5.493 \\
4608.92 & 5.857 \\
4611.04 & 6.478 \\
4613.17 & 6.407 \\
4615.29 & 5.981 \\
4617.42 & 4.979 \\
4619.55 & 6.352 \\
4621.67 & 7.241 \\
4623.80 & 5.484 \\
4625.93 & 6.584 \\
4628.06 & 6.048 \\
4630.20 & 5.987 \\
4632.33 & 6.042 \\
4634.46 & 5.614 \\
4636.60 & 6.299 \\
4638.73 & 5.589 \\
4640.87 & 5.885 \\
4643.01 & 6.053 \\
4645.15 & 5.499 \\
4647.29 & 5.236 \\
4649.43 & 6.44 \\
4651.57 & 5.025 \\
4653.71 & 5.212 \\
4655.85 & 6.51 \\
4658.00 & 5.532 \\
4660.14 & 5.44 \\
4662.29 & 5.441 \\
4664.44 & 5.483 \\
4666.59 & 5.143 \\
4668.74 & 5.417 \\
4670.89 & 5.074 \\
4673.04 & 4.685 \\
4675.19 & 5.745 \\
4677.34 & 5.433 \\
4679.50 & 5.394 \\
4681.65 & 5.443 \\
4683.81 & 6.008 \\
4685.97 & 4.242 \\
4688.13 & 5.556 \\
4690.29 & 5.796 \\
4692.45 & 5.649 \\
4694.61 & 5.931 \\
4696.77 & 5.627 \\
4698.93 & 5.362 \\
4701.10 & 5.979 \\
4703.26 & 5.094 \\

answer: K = -0.05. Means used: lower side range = 5.85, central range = 5.88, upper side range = 5.35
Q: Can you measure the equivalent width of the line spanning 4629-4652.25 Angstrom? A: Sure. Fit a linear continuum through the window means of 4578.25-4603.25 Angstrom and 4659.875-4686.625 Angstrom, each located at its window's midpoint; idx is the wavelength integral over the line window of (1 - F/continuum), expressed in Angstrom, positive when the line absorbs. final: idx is -1.6 Angstrom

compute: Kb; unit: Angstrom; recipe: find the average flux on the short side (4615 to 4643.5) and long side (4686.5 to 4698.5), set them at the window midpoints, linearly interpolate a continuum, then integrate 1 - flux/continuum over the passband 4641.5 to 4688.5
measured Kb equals 2.7 Angstrom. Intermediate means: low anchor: 6.01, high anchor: 5.63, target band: 5.46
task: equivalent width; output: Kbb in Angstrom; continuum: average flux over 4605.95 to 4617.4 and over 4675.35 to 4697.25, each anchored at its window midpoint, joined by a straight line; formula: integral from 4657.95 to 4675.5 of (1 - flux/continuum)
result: 1.0 Angstrom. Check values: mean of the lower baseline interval 5.96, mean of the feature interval 5.3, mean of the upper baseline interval 5.51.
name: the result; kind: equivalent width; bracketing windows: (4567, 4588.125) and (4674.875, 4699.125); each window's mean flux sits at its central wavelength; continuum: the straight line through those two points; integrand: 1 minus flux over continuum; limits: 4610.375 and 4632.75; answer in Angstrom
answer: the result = -1.6 Angstrom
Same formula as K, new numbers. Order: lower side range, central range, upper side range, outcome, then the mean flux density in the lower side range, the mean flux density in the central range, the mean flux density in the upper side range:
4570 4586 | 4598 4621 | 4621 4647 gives 0.03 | 6.01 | 5.85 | 5.98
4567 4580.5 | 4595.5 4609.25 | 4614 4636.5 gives 0.11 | 6.12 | 5.48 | 6.05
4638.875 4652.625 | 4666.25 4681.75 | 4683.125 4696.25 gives 0.06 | 5.68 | 5.29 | 5.52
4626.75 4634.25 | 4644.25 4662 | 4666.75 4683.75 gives 0.01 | 6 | 5.61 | 5.35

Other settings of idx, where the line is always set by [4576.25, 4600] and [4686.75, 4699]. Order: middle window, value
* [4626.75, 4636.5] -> -0.6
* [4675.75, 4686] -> 0.4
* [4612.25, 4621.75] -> -0.7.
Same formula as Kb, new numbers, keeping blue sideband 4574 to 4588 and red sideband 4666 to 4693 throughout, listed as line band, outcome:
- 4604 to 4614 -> -0.42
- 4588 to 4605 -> 0.66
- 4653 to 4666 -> -0.32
